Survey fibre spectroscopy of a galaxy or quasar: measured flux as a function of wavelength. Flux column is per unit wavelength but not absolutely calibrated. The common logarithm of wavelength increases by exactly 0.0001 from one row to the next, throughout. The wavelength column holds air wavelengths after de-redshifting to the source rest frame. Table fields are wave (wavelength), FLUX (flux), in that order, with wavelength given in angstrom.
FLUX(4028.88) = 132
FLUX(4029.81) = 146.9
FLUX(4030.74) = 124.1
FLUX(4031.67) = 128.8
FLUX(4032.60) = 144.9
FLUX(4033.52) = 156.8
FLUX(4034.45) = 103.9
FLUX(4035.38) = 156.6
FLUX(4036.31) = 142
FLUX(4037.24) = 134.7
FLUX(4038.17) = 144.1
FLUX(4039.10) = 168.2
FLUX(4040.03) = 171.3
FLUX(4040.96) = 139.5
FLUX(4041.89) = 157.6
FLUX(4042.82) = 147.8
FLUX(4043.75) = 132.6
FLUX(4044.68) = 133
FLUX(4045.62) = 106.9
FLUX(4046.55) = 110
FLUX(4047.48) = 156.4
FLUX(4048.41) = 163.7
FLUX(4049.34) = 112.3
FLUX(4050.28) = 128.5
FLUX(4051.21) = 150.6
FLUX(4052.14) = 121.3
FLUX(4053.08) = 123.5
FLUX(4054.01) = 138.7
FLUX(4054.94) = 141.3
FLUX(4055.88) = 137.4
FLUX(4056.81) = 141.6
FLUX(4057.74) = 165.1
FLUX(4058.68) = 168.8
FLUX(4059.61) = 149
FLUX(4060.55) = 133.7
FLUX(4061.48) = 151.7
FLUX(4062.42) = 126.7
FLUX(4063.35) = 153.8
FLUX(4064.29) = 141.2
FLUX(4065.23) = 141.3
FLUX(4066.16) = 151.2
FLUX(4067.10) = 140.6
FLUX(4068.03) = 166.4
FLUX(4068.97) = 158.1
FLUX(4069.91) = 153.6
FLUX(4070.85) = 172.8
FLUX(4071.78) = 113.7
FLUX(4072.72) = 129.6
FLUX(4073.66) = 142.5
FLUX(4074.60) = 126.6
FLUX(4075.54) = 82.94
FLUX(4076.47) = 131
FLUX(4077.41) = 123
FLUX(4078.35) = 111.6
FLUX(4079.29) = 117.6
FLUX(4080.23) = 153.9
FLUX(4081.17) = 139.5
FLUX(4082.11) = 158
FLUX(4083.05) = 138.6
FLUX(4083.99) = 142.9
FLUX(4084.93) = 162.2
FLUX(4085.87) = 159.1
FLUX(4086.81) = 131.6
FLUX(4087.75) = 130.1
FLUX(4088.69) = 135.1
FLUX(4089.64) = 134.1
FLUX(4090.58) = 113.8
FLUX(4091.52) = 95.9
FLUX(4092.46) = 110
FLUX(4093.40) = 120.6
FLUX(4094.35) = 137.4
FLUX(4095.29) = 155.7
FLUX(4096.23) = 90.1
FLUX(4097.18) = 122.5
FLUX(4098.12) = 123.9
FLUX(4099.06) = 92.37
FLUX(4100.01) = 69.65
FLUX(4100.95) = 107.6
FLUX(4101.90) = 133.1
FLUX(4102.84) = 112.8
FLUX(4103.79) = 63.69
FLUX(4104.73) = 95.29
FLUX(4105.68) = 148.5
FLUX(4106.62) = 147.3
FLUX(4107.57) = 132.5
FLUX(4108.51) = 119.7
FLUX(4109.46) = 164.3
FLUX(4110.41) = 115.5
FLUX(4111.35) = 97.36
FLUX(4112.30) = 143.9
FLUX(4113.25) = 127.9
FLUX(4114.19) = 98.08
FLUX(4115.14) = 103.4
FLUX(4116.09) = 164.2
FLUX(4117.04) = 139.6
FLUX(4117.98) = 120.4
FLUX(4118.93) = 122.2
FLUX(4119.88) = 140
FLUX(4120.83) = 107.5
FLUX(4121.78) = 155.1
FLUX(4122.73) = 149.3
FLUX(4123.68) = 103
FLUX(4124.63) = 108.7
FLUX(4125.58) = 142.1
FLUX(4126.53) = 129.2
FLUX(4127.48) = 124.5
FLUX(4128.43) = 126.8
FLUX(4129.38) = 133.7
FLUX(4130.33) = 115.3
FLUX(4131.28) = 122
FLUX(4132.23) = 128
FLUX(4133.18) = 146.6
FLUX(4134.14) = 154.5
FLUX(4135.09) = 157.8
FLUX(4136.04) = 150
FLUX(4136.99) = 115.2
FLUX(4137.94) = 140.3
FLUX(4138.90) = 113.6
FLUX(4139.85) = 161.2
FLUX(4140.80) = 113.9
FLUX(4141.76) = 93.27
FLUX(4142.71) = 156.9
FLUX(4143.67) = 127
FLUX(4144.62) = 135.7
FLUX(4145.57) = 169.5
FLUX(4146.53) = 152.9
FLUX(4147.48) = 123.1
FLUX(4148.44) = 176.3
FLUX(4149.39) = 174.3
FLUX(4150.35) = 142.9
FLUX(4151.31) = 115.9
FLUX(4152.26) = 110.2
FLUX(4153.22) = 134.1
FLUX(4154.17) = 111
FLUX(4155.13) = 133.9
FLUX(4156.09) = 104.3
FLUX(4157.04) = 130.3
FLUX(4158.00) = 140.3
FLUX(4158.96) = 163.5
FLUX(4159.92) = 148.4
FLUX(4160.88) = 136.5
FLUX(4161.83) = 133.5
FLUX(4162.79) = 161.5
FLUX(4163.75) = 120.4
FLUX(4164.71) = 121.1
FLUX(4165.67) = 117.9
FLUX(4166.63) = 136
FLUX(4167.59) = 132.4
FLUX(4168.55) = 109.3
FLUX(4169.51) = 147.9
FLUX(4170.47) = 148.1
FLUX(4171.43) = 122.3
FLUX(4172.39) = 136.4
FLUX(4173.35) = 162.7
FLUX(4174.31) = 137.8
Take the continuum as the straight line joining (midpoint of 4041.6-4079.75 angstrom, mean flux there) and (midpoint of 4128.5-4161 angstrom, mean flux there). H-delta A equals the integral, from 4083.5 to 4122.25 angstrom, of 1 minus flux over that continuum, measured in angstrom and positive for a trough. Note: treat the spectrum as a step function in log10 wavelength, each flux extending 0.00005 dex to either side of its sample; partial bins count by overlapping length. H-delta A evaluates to 3.7 angstrom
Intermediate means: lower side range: 138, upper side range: 136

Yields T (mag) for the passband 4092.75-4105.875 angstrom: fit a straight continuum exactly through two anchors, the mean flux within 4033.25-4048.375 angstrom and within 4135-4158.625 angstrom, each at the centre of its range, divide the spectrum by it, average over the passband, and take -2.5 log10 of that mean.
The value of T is 0.23 mag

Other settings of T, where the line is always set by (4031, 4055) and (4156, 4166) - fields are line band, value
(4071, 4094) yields 0.06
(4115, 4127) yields 0.05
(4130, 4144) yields 0.03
